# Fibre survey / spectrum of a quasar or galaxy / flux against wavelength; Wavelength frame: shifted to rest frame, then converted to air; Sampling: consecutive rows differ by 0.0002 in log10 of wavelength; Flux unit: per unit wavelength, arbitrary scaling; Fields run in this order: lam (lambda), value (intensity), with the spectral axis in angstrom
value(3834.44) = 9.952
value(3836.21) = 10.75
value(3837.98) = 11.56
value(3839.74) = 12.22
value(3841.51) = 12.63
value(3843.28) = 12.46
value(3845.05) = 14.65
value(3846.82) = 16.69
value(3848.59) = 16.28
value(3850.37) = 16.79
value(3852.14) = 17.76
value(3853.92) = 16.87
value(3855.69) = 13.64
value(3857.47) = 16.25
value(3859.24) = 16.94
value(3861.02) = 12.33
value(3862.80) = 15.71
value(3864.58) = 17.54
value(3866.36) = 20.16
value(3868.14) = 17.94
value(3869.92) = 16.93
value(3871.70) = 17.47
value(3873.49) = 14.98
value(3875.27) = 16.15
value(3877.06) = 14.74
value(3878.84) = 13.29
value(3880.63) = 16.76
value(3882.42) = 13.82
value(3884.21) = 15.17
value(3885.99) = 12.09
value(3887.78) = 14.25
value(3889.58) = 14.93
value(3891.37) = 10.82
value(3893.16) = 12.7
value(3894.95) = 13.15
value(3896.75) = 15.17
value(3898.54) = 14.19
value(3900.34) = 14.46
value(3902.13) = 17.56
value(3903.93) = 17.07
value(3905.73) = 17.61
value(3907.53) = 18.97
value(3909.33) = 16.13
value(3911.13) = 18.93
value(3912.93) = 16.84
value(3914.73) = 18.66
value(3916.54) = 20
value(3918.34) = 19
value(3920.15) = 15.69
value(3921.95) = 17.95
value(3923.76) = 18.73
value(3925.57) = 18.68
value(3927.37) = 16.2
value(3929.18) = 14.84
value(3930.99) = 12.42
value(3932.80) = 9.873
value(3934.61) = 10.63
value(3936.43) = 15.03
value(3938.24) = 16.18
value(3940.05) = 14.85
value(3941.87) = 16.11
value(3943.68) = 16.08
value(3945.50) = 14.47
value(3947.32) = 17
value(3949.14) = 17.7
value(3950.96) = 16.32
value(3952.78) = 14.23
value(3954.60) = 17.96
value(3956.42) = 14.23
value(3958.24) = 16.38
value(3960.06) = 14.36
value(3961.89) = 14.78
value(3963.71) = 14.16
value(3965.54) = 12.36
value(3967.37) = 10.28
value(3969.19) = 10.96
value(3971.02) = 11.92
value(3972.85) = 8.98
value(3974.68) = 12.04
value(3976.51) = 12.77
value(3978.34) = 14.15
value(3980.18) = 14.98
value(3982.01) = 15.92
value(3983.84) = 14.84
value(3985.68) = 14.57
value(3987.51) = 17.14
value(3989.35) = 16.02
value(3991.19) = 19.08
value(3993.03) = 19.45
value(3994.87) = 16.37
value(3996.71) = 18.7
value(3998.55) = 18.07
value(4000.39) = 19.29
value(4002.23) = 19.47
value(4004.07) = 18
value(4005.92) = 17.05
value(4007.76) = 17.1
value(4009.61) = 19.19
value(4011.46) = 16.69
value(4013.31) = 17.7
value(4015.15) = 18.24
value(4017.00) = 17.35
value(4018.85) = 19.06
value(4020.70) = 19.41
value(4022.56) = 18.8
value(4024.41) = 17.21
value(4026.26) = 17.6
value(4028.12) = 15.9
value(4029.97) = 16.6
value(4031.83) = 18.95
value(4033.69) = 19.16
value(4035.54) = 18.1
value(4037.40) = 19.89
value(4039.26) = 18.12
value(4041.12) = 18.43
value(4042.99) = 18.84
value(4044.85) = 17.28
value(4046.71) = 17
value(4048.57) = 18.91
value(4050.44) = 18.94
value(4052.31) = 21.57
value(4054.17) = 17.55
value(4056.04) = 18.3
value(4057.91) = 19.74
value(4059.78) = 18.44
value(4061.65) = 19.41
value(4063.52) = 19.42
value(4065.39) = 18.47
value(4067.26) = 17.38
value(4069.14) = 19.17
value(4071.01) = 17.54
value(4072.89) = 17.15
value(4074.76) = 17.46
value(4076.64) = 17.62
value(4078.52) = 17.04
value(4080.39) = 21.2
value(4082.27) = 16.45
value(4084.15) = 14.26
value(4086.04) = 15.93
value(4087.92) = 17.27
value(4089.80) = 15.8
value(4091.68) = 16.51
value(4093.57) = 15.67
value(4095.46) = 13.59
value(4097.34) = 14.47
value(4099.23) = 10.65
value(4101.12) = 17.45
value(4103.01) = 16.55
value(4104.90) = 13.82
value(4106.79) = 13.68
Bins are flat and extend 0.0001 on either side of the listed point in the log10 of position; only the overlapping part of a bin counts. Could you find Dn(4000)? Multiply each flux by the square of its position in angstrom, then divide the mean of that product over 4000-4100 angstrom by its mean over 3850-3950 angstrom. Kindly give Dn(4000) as 1.2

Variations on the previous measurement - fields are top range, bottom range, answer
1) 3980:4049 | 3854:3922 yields 1.19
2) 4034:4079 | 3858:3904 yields 1.32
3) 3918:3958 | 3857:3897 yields 1.06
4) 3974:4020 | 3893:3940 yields 1.10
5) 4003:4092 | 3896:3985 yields 1.24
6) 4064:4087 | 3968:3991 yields 1.33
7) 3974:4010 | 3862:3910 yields 1.14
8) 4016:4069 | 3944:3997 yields 1.28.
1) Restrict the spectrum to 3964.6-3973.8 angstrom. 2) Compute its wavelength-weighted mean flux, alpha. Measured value 10.9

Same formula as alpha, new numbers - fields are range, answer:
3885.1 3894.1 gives 13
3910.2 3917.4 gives 18.6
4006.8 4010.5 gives 18.1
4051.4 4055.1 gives 19.6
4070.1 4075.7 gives 17.4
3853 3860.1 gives 15.9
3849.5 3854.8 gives 17.1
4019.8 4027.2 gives 18.2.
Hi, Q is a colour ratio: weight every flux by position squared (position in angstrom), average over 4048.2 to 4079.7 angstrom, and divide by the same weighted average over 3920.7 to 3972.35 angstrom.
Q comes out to 1.33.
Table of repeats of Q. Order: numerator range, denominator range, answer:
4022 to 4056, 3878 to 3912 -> 1.30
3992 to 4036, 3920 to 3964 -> 1.22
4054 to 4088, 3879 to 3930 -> 1.21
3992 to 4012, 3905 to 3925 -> 1.05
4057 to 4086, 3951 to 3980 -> 1.41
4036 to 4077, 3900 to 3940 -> 1.21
